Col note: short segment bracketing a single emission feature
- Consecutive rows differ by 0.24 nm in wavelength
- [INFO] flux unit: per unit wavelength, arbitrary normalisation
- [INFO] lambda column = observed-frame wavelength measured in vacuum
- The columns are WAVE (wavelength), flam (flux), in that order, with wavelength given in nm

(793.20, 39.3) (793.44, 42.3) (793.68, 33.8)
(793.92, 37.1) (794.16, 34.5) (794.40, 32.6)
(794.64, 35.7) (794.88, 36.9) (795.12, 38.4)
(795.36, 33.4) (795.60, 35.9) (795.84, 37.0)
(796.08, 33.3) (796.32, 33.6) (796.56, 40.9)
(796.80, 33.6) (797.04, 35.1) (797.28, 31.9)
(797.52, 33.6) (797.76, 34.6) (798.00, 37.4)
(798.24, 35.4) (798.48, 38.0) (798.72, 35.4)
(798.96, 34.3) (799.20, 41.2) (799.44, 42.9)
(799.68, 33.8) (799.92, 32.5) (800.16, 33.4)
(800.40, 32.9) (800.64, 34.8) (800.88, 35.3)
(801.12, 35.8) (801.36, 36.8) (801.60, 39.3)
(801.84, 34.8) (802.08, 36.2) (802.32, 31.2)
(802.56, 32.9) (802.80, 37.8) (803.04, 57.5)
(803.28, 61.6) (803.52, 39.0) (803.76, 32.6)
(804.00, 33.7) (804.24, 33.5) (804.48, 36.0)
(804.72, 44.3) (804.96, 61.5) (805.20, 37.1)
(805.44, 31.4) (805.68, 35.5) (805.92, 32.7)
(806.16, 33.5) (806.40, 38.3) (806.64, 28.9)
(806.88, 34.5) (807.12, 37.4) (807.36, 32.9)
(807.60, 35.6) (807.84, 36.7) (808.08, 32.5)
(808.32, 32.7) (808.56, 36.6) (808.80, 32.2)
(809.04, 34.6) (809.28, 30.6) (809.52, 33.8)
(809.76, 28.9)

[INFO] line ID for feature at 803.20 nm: [S II]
